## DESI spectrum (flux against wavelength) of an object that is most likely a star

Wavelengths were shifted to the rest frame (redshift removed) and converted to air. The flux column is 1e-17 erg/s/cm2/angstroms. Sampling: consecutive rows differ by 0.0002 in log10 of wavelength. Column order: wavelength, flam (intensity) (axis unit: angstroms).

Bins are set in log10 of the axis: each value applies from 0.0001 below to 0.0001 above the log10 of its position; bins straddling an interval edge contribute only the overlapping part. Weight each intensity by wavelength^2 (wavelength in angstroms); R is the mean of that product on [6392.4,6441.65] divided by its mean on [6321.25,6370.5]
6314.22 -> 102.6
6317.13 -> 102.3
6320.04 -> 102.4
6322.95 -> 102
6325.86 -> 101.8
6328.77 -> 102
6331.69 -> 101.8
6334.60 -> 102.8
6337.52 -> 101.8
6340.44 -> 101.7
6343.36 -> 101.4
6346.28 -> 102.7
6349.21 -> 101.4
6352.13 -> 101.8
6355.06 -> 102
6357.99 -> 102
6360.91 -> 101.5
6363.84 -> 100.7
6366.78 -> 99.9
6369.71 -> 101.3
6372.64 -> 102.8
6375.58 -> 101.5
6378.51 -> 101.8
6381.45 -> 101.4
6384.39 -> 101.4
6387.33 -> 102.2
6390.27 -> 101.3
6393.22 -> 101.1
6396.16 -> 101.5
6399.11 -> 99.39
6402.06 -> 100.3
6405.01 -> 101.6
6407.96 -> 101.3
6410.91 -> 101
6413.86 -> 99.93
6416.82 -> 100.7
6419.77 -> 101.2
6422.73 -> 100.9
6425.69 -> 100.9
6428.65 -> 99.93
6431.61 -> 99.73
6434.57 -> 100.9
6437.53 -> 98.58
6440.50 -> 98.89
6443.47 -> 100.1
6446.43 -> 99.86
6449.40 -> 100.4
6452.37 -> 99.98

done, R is 1.01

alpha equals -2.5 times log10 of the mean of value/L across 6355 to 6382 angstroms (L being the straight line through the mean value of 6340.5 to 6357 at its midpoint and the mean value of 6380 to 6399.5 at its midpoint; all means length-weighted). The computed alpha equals 0.00 mag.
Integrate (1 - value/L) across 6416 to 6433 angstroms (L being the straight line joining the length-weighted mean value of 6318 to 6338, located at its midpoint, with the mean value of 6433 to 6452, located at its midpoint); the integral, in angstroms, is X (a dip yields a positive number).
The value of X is -0.1 angstroms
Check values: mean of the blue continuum 102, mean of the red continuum 99.8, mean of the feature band 101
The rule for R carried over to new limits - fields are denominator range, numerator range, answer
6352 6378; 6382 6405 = 1.00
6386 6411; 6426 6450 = 1.00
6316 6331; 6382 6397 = 1.01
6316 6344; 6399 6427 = 1.01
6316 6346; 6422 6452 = 1.01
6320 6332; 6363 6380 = 1.01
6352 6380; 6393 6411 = 1.00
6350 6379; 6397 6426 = 1.01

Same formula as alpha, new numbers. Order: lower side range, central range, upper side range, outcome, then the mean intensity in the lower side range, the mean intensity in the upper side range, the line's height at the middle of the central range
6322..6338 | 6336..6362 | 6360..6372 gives 0.00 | 102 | 101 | 101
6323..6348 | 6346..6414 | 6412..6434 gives 0.00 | 102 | 101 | 101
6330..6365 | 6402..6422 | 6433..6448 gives -0.01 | 102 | 99.7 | 100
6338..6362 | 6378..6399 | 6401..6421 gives 0.00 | 102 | 101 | 101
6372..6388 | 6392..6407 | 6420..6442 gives 0.00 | 102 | 100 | 101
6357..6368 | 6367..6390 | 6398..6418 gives -0.01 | 101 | 101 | 101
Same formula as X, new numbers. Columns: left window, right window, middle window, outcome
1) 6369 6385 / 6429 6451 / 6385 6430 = 0.0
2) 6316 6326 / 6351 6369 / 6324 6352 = 0.0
